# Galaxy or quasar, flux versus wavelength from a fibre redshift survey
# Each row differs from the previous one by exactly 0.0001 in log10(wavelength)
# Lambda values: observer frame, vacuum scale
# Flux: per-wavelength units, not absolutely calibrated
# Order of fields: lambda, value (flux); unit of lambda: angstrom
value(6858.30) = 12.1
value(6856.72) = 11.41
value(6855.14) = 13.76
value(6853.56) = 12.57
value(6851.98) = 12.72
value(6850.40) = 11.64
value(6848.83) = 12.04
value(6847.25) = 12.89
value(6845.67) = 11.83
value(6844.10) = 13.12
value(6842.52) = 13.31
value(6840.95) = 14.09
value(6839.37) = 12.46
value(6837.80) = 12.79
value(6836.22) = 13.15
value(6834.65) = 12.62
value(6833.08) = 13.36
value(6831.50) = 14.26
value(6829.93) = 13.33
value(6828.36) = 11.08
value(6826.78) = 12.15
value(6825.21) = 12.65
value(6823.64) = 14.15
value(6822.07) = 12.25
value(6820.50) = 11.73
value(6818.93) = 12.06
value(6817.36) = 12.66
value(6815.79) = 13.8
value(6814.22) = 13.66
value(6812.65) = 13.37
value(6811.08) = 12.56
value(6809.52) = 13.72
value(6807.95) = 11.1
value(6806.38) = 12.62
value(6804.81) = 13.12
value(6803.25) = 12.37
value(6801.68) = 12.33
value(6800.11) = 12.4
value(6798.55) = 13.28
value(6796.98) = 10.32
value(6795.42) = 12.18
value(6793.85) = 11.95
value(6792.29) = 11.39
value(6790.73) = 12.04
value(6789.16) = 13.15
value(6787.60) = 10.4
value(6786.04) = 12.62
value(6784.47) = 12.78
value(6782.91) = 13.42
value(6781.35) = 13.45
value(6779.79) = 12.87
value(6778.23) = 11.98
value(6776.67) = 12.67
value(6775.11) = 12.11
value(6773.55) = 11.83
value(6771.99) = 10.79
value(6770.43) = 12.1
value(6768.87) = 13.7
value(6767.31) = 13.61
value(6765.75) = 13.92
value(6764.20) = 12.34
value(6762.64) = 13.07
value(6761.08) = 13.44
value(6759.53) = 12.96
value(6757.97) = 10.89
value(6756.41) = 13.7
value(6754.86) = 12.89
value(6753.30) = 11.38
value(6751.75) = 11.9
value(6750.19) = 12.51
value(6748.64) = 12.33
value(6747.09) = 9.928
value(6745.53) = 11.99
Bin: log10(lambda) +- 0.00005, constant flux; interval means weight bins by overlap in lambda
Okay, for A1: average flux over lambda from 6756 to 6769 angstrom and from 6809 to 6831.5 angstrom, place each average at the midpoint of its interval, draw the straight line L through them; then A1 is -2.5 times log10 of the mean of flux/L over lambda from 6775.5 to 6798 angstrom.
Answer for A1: 0.06 mag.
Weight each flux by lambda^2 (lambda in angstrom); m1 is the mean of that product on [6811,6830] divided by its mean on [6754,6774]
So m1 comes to 1.02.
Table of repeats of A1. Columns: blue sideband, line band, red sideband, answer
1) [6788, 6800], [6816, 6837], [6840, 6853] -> -0.03 mag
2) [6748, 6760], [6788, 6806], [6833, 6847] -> 0.04 mag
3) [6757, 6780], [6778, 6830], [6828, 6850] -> 0.02 mag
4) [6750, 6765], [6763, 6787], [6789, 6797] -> -0.04 mag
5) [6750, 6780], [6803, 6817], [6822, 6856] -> -0.02 mag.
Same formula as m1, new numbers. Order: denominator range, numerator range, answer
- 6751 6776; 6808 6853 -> 1.04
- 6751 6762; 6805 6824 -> 1.04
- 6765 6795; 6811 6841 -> 1.05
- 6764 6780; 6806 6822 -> 1.03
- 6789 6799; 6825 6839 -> 1.09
